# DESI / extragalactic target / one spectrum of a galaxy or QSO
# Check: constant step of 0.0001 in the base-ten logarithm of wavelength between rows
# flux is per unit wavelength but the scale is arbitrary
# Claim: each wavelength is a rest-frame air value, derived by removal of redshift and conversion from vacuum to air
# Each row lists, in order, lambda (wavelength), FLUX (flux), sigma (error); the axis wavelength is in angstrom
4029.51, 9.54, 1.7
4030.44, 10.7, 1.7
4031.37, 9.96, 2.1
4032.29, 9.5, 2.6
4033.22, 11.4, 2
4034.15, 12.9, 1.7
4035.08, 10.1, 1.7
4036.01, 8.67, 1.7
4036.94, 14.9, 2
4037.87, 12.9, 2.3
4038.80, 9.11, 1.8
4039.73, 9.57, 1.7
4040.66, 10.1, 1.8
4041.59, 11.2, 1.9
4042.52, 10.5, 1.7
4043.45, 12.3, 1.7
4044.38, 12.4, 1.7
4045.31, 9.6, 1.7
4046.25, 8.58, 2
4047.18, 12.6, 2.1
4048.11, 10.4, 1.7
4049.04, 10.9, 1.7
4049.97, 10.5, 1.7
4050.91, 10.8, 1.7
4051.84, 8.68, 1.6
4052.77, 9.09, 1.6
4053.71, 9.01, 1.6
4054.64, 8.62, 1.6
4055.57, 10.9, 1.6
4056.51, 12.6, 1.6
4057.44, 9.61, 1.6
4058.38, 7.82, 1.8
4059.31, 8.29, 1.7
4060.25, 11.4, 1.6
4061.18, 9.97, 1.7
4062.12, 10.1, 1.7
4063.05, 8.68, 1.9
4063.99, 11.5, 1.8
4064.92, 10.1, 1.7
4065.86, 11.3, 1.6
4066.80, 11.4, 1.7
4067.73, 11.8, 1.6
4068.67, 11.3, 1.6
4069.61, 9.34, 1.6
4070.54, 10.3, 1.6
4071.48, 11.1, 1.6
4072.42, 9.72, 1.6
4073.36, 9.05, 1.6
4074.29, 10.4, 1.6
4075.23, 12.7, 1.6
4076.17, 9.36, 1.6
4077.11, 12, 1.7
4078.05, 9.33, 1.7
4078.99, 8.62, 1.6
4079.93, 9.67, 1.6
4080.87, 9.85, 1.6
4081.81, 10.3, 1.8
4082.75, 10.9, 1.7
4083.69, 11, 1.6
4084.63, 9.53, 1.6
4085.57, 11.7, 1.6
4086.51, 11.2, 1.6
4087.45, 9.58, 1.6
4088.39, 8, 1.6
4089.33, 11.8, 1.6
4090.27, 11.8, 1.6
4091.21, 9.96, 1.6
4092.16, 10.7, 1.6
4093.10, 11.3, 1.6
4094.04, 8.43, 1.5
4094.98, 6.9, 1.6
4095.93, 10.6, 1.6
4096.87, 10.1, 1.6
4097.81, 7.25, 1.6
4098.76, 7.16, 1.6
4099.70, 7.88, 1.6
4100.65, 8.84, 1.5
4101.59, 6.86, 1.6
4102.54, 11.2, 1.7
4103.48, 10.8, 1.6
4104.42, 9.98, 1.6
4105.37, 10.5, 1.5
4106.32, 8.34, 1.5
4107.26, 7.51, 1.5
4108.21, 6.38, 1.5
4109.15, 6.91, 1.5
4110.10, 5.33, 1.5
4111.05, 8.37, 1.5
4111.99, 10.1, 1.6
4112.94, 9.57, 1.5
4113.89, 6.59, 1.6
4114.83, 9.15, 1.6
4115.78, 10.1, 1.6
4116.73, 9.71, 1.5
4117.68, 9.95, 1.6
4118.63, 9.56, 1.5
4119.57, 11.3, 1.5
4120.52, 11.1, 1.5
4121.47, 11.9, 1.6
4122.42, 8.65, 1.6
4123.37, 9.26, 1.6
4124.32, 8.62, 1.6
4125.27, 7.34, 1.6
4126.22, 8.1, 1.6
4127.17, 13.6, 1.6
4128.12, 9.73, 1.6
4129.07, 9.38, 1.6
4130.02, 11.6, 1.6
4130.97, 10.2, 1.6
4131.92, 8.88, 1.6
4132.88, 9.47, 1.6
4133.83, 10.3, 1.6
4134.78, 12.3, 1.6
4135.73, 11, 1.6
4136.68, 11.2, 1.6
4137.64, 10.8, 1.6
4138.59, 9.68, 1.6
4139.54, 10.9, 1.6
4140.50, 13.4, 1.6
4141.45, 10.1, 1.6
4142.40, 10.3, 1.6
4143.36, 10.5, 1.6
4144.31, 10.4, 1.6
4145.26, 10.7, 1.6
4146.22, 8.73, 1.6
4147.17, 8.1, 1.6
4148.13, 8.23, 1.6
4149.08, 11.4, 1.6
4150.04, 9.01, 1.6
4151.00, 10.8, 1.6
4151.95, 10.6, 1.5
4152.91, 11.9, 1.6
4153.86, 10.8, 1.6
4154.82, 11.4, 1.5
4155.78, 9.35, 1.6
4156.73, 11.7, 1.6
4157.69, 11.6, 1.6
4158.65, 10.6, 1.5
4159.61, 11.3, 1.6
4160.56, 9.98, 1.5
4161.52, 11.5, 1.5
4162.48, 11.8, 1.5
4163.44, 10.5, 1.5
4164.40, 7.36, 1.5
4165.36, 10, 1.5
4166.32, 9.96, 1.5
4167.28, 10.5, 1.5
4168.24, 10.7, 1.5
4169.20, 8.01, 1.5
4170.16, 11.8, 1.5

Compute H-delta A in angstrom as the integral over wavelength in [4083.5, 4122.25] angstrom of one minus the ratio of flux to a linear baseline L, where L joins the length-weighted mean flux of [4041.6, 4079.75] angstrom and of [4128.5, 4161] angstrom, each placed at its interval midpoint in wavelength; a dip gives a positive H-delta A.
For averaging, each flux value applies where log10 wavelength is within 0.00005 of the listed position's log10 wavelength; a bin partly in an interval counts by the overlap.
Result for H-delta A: 3.9 angstrom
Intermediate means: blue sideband 10.3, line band 9.37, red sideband 10.5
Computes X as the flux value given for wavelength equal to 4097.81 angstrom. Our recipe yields 7.25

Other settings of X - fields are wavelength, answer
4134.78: 12.3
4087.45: 9.58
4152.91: 11.9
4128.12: 9.73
